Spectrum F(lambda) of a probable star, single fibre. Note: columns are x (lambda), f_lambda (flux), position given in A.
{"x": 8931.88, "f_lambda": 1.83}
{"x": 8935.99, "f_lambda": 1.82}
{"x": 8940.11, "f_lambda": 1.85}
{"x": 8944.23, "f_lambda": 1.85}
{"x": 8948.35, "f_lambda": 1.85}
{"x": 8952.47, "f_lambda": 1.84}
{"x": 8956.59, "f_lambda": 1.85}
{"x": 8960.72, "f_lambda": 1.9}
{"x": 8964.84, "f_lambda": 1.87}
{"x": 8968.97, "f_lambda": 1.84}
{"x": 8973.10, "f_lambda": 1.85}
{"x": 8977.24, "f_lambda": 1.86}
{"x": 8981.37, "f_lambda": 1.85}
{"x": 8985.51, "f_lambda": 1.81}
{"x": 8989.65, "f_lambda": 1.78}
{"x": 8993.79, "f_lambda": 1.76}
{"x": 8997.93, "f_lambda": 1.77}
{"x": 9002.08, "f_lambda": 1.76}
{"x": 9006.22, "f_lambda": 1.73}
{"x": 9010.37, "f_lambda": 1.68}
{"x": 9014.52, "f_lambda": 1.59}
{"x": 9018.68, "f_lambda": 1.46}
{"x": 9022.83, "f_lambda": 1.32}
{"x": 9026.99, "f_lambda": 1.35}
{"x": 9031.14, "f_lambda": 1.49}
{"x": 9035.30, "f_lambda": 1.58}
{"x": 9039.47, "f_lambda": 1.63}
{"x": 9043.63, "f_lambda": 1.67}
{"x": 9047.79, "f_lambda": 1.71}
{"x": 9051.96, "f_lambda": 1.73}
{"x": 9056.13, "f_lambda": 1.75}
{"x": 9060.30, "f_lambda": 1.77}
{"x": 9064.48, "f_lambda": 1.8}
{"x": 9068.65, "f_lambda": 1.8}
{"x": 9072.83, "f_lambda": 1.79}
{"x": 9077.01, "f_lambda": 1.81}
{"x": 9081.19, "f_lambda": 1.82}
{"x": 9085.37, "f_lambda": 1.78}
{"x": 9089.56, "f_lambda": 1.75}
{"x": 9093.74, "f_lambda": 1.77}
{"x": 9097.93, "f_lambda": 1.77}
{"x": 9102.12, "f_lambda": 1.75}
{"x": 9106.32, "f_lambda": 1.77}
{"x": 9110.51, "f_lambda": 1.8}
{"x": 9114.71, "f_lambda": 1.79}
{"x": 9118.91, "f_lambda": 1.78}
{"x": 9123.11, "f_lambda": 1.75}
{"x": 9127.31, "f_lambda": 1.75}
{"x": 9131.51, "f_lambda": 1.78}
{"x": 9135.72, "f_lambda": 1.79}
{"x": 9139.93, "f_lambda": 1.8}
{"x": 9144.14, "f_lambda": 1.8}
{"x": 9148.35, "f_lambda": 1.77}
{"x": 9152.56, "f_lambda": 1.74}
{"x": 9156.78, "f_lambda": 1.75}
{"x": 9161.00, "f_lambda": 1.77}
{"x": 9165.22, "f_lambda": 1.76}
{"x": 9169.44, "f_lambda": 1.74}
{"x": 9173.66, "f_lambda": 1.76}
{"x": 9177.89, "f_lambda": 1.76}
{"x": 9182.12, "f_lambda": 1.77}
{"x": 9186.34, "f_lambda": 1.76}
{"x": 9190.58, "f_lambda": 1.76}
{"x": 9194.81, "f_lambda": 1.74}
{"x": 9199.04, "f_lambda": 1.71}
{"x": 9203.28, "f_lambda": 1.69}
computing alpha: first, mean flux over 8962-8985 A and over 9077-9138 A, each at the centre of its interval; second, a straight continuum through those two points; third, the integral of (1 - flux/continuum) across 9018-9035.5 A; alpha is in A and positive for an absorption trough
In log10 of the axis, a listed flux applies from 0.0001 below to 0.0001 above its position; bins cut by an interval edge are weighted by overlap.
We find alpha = 3.8 A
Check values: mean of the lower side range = 1.85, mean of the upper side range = 1.78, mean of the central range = 1.42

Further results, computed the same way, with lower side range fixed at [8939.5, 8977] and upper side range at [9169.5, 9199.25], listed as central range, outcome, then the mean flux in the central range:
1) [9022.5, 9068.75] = 4.5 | 1.64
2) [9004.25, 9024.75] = 3.1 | 1.56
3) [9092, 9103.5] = 0.2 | 1.76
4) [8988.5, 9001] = 0.5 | 1.77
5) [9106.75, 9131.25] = 0.1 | 1.77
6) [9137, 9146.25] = -0.1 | 1.8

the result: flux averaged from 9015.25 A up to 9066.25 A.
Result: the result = 1.6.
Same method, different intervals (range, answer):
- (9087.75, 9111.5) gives 1.77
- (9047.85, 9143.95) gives 1.78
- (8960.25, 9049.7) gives 1.69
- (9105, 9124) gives 1.78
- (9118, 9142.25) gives 1.78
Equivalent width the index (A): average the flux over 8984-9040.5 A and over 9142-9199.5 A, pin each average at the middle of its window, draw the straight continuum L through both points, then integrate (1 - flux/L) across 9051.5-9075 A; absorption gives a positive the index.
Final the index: -1.6 A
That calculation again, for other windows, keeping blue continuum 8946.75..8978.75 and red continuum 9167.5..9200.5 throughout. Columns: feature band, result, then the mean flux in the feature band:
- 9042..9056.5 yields 0.8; 1.71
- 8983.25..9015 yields 1.7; 1.74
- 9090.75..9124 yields 0.3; 1.77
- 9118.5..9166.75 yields 0.0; 1.77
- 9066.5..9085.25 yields 0.0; 1.8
